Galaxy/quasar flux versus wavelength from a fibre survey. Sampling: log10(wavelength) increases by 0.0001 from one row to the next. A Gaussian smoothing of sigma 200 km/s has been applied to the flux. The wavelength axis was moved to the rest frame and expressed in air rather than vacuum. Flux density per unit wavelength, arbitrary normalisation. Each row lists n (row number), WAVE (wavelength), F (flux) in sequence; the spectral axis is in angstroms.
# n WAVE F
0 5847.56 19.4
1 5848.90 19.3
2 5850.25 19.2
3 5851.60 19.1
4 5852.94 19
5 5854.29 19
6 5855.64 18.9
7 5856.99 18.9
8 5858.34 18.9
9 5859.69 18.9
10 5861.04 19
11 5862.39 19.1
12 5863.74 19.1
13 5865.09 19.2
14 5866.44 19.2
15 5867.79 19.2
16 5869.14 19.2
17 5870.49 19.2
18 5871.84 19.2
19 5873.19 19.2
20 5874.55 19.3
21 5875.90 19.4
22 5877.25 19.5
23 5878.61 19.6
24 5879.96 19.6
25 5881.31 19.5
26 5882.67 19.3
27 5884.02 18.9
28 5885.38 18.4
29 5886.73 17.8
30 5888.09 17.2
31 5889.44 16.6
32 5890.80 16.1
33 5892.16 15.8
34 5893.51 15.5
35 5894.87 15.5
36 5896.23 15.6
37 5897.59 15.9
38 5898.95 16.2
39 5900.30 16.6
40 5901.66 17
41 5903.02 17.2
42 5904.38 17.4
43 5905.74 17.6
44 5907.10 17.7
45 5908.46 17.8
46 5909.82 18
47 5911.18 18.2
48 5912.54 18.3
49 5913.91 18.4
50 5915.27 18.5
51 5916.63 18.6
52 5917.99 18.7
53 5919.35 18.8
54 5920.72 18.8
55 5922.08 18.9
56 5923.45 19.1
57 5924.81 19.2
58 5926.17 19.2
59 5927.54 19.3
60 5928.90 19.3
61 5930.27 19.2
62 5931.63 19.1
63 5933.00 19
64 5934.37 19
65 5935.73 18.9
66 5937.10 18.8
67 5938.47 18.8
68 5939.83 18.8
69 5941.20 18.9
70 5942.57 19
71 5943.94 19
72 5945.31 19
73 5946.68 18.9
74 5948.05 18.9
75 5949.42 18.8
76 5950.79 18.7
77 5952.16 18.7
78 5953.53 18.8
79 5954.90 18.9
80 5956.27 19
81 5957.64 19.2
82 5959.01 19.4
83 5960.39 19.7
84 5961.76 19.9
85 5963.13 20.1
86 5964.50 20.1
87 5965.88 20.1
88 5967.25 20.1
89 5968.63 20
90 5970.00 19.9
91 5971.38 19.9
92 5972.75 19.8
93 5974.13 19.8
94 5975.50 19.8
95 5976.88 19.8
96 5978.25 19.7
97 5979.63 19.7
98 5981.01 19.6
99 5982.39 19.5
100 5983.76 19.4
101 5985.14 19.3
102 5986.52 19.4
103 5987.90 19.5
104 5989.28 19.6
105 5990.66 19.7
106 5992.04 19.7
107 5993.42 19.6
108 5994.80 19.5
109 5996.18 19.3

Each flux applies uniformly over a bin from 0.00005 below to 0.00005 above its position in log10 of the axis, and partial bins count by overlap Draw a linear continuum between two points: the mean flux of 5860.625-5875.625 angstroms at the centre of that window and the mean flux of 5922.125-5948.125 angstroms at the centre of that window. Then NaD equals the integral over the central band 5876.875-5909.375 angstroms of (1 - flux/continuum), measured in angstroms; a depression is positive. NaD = 2.9 angstroms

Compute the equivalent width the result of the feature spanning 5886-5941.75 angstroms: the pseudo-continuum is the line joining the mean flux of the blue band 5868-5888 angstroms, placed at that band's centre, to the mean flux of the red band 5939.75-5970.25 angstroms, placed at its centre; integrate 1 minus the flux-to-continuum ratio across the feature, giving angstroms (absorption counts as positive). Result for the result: 3.7 angstroms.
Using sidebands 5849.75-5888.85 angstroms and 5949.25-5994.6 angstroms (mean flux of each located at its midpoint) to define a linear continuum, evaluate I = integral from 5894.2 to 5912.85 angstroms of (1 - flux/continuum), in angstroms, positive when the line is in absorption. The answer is 2.1 angstroms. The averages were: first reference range 19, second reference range 19.6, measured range 17.1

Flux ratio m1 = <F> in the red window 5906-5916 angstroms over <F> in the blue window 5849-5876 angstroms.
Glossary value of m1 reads 0.9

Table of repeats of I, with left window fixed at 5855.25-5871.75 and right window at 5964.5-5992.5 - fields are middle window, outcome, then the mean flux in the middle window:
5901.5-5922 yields 1.3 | 18.1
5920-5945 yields 0.6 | 19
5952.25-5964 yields 0.2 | 19.4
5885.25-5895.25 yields 1.4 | 16.6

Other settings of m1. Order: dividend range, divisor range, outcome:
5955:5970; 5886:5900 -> 1.21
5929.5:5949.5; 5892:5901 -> 1.19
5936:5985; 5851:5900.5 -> 1.06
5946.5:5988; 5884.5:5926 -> 1.11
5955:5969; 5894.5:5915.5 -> 1.14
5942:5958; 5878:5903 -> 1.09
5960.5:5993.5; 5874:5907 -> 1.12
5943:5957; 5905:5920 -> 1.03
